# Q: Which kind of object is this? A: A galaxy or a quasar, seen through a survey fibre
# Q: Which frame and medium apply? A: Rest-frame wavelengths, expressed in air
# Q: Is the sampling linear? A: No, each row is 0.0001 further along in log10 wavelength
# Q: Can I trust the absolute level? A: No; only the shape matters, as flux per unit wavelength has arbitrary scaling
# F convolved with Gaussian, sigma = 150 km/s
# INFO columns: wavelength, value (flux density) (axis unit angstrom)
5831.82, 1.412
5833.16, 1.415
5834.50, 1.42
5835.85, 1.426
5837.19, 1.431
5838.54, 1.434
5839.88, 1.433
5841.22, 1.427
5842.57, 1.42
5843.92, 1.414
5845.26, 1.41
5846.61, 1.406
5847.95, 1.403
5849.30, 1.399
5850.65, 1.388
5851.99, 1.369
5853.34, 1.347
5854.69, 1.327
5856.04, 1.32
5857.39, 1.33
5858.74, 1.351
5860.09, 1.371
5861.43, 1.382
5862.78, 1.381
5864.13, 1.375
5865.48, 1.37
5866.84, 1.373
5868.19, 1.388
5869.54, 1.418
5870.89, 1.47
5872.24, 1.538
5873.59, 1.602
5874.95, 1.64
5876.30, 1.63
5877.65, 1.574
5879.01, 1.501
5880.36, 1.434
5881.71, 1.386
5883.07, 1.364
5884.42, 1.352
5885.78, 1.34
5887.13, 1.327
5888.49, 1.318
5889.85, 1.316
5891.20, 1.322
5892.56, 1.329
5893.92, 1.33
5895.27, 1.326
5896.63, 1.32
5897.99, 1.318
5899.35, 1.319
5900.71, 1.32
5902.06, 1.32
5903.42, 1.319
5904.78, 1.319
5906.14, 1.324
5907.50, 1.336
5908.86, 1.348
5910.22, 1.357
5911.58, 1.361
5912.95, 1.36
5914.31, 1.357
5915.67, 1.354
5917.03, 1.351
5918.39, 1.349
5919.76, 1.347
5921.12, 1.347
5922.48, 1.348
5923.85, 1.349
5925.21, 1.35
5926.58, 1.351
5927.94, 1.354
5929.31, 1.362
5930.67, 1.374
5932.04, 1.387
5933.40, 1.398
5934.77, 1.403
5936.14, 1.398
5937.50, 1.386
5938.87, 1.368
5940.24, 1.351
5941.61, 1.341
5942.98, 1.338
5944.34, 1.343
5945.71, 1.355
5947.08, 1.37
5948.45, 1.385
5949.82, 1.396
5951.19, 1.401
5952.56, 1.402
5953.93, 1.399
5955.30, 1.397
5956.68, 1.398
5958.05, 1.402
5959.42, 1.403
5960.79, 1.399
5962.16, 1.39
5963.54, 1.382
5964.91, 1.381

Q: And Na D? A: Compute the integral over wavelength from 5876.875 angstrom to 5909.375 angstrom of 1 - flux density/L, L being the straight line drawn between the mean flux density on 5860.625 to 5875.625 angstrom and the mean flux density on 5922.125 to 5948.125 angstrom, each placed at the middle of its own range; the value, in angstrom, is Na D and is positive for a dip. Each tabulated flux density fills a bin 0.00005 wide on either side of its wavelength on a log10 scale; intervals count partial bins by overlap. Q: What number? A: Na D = 1.5 angstrom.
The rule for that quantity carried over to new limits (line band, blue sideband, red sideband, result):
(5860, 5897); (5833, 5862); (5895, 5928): -1.2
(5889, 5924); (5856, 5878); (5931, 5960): 1.9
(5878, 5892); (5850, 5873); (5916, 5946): 0.1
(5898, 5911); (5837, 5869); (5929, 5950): 0.5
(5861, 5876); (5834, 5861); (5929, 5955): -0.7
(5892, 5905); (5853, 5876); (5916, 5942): 0.6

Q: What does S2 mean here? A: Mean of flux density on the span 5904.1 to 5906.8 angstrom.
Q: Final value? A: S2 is 1.32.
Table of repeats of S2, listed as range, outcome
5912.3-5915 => 1.36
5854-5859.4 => 1.33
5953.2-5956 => 1.39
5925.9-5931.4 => 1.36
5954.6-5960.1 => 1.4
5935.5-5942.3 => 1.37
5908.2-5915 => 1.36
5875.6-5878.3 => 1.61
